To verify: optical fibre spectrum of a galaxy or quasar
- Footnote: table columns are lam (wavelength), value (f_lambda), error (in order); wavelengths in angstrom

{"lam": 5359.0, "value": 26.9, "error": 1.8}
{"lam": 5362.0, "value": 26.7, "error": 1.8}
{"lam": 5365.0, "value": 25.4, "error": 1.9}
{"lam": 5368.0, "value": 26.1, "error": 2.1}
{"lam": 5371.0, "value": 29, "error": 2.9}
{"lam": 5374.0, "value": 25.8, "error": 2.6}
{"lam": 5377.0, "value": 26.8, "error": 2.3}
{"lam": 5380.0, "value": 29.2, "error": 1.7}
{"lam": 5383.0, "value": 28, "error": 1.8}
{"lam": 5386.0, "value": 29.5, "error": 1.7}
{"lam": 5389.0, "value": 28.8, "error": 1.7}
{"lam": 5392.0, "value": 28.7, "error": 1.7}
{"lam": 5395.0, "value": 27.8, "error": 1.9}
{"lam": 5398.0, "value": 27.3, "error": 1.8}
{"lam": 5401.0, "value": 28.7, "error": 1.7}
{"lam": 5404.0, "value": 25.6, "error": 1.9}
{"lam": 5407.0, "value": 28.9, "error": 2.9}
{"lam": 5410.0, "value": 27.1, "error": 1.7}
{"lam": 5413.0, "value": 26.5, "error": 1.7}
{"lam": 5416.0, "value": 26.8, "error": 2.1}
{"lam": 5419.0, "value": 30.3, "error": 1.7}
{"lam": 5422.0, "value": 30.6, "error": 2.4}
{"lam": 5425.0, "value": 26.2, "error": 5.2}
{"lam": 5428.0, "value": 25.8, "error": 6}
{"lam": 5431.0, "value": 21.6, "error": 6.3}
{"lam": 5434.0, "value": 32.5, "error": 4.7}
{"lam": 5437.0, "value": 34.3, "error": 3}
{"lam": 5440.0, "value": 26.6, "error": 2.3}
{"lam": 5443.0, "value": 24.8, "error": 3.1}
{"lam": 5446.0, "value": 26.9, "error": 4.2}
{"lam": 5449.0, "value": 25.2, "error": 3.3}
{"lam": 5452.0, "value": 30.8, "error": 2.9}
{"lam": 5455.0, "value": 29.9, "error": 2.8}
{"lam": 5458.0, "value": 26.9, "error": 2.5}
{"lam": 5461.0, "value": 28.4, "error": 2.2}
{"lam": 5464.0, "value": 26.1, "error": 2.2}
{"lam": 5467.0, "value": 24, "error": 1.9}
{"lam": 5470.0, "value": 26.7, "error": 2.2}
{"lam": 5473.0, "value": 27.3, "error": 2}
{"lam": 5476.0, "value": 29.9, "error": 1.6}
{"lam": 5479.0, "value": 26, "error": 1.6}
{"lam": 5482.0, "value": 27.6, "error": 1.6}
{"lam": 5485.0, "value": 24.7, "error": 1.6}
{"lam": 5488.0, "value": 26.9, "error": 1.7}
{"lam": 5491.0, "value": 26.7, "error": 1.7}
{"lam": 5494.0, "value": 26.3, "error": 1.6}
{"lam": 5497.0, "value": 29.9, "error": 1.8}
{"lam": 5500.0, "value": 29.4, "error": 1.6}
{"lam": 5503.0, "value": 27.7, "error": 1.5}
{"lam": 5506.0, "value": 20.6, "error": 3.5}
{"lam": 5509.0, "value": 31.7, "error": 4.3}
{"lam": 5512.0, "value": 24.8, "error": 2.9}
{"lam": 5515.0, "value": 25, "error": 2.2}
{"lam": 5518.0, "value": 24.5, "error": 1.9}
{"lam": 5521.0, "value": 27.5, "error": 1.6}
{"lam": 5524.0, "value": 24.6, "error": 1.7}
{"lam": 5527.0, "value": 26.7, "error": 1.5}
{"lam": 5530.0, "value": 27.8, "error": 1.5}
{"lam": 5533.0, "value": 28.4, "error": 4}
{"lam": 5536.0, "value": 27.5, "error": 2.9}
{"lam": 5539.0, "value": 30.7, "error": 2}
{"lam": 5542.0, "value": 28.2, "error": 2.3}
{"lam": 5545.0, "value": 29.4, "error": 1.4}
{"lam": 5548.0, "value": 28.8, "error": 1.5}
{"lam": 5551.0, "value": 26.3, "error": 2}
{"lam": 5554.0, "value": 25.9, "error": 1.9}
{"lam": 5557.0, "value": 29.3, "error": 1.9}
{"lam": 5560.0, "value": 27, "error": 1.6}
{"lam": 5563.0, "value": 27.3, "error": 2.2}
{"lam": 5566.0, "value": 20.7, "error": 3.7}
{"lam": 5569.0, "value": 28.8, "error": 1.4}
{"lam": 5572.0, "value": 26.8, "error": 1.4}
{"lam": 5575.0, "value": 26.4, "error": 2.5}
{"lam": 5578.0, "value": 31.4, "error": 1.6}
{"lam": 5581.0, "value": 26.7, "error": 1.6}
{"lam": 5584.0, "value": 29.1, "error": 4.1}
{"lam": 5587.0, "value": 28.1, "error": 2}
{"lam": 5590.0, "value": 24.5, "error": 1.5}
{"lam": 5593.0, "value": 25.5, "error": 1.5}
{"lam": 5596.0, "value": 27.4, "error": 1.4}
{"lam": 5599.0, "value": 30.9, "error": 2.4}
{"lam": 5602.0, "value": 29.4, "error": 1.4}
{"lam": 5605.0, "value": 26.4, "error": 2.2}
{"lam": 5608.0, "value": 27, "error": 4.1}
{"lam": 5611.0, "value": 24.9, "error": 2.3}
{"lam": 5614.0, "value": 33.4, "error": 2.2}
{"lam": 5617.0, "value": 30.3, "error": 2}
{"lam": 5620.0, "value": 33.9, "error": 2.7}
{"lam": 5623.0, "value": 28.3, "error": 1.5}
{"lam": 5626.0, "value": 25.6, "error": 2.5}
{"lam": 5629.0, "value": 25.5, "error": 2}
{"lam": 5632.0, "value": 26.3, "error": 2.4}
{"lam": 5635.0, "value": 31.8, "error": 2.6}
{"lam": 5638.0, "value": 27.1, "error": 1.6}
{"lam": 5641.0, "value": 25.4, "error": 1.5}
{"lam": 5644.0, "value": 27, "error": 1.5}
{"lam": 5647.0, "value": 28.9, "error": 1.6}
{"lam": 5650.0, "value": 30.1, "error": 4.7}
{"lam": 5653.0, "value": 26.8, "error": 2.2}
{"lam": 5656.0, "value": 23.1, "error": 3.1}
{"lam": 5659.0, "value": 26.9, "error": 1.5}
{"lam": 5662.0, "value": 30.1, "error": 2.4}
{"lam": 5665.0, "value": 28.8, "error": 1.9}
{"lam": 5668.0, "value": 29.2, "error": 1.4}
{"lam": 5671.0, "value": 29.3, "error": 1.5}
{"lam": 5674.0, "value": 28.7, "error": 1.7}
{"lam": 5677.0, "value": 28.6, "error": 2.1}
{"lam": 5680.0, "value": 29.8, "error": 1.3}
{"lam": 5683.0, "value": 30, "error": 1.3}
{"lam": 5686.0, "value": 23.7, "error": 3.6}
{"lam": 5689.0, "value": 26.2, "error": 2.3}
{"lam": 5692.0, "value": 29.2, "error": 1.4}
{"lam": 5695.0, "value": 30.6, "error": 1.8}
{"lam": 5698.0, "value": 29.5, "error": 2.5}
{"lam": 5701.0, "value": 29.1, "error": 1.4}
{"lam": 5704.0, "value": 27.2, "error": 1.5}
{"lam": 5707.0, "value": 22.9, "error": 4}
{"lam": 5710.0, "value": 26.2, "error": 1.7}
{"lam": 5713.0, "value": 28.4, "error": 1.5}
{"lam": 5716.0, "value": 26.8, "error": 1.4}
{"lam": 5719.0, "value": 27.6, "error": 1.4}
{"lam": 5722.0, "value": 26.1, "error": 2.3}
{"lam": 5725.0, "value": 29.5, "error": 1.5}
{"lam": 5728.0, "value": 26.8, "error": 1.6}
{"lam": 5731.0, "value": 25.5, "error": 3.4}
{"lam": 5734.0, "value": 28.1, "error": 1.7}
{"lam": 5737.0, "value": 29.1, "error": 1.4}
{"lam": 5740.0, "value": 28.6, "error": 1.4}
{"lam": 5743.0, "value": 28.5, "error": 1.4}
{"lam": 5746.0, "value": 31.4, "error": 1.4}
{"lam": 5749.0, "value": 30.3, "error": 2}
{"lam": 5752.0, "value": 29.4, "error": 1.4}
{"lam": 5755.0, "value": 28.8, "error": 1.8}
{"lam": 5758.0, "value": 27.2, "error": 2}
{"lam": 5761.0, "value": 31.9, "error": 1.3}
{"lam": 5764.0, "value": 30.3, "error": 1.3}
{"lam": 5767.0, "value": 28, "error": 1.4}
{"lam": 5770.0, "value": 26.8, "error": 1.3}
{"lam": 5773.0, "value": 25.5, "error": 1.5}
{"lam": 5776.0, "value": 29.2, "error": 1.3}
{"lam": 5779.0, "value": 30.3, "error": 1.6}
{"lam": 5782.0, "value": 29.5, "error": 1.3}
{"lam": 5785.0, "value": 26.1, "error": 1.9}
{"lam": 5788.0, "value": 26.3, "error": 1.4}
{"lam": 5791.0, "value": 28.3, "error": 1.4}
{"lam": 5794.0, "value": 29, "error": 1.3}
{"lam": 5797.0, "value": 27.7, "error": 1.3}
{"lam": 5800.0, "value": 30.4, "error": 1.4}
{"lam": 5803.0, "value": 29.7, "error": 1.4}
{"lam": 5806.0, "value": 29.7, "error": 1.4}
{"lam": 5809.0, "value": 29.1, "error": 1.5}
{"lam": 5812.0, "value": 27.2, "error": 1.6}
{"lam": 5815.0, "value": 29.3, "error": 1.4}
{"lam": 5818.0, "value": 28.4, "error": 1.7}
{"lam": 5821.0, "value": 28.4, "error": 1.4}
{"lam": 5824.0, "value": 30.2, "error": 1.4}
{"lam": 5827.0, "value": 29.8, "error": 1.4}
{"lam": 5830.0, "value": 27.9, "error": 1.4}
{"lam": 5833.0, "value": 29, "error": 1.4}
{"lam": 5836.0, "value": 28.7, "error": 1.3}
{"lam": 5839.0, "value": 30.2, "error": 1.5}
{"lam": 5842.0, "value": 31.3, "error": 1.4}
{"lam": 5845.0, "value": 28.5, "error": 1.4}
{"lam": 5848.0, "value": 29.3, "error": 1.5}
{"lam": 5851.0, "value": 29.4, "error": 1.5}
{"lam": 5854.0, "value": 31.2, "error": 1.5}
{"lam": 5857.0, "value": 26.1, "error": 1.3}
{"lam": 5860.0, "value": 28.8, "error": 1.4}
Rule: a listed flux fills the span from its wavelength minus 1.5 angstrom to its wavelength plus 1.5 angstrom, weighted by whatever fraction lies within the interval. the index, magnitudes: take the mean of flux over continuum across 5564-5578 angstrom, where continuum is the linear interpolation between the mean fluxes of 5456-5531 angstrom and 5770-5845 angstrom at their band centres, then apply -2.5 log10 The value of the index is 0.04 mag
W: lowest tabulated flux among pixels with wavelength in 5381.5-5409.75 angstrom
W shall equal 25.6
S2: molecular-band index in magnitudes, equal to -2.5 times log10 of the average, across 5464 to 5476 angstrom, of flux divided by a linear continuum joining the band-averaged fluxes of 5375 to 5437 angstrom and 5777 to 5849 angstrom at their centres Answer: 0.06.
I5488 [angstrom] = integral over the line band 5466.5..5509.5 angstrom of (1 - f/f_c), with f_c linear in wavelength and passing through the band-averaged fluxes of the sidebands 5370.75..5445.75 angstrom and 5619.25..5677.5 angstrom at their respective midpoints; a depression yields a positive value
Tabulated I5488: 1.4 angstrom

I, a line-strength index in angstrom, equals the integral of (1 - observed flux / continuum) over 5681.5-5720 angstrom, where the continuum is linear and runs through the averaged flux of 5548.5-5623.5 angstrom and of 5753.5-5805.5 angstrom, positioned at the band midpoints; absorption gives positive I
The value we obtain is 1.0 angstrom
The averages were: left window 27.8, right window 28.6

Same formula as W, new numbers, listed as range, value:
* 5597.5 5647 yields 24.9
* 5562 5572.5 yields 20.7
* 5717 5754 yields 25.5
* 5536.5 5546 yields 28.2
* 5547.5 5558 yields 25.9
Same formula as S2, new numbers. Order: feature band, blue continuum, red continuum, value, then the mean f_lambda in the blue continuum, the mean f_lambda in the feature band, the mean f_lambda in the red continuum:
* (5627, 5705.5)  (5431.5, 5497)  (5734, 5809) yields 0.01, 27.5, 28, 28.8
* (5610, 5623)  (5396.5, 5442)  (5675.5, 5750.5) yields -0.10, 27.9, 30.6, 28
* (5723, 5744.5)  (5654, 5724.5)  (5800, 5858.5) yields 0.01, 27.8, 28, 29.2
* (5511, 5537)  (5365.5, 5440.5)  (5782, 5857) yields 0.08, 27.9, 26.3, 28.9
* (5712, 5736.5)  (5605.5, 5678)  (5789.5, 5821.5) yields 0.04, 28.2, 27.4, 28.8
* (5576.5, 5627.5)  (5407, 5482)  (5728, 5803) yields -0.01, 27.6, 28.4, 28.6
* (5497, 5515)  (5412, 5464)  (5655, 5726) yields 0.04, 27.8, 26.9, 27.8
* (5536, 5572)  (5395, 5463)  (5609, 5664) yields 0.02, 27.8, 27.5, 28.1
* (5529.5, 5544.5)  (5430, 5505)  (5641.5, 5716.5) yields -0.04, 27.5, 28.6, 27.9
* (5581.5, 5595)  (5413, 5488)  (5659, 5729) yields 0.04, 27.5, 26.8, 28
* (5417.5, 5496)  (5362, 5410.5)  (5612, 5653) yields 0.02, 27.7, 27.4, 28.6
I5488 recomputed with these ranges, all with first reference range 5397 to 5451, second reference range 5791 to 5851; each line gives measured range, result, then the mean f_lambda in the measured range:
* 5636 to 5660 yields 1.2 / 27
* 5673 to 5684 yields -0.3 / 29.3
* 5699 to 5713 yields 1.0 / 26.7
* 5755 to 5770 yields -0.1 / 29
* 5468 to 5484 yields 0.3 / 27.3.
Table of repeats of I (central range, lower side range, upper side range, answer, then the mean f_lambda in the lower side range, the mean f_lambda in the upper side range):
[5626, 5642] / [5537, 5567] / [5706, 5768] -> 0.4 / 27.5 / 28.2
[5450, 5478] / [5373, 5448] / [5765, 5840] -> 0.2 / 27.8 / 28.6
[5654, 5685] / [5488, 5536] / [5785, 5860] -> -0.5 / 26.8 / 28.9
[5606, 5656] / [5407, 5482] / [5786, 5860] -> 0.3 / 27.6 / 28.9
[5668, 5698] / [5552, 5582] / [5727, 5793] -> -0.7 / 27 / 28.5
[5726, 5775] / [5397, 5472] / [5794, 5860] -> 0.5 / 27.5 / 29.1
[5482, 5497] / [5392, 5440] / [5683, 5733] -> 0.6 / 28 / 27.3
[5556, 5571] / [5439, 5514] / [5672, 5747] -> 0.4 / 27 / 27.9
